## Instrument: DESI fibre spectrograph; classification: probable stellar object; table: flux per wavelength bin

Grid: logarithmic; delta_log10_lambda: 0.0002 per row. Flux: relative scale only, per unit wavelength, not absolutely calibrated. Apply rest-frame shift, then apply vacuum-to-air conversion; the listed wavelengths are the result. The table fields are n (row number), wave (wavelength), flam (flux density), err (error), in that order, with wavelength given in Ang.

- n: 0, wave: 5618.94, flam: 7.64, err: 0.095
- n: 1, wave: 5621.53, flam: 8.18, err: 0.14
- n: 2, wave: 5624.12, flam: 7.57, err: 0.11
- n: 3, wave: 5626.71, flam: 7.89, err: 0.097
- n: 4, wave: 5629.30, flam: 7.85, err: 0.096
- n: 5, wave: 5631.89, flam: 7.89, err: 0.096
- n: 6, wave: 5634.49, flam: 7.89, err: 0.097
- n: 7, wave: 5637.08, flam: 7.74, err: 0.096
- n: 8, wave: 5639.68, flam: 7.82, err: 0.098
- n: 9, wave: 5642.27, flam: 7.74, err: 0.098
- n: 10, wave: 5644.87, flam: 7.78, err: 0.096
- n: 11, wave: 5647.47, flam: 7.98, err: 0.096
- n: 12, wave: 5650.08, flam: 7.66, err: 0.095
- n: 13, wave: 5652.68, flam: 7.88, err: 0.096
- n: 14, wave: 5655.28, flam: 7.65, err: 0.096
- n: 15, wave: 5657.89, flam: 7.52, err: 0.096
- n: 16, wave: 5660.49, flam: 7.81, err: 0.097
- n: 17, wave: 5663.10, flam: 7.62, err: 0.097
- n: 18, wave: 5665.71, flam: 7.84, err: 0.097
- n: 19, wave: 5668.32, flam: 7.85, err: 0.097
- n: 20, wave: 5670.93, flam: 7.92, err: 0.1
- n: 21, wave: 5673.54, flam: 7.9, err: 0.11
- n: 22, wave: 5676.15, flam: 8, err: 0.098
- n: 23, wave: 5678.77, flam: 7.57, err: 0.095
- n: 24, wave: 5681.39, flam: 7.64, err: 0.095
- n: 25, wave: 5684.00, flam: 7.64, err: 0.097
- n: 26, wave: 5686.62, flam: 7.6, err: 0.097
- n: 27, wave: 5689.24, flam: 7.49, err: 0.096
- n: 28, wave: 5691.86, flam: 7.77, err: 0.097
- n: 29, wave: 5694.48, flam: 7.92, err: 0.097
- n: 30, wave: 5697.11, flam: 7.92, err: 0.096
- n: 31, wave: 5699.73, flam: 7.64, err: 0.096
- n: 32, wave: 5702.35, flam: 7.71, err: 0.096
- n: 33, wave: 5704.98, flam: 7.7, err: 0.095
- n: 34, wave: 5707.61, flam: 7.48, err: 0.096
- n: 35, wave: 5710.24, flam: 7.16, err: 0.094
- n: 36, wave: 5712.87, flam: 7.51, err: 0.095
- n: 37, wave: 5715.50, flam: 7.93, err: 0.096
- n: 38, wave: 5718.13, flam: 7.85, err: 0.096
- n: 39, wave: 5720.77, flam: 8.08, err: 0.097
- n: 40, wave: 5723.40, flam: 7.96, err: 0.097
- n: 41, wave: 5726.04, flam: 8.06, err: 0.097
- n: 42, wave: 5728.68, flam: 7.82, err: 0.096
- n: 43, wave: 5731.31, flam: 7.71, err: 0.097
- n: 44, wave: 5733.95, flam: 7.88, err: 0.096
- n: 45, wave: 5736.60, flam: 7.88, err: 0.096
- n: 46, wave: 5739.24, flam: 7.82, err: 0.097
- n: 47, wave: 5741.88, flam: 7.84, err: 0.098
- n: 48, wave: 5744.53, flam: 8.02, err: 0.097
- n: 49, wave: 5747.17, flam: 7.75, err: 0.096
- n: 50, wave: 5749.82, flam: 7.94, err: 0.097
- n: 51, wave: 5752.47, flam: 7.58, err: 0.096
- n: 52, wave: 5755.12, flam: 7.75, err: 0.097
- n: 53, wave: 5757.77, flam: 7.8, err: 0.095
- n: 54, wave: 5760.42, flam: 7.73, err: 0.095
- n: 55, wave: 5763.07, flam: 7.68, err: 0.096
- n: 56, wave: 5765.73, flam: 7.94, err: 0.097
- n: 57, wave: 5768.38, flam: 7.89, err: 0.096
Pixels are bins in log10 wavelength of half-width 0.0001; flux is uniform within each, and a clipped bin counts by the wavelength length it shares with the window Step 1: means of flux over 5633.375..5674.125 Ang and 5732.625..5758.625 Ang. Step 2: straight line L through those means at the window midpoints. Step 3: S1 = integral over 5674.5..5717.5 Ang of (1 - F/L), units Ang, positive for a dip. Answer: 0.7 Ang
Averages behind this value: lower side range 7.79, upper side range 7.82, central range 7.67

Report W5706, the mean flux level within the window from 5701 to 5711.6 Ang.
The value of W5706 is 7.51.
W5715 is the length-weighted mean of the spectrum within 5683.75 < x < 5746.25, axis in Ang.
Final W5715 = 7.77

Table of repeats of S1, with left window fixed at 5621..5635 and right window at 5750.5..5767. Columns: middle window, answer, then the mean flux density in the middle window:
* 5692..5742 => 0.0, 7.78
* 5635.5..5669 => 0.3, 7.76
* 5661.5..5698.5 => 0.3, 7.76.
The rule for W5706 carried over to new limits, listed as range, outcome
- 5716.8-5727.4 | 7.98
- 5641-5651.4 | 7.79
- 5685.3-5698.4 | 7.74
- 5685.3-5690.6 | 7.54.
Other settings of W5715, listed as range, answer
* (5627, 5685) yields 7.78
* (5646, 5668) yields 7.75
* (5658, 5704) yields 7.75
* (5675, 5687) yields 7.69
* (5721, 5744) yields 7.89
